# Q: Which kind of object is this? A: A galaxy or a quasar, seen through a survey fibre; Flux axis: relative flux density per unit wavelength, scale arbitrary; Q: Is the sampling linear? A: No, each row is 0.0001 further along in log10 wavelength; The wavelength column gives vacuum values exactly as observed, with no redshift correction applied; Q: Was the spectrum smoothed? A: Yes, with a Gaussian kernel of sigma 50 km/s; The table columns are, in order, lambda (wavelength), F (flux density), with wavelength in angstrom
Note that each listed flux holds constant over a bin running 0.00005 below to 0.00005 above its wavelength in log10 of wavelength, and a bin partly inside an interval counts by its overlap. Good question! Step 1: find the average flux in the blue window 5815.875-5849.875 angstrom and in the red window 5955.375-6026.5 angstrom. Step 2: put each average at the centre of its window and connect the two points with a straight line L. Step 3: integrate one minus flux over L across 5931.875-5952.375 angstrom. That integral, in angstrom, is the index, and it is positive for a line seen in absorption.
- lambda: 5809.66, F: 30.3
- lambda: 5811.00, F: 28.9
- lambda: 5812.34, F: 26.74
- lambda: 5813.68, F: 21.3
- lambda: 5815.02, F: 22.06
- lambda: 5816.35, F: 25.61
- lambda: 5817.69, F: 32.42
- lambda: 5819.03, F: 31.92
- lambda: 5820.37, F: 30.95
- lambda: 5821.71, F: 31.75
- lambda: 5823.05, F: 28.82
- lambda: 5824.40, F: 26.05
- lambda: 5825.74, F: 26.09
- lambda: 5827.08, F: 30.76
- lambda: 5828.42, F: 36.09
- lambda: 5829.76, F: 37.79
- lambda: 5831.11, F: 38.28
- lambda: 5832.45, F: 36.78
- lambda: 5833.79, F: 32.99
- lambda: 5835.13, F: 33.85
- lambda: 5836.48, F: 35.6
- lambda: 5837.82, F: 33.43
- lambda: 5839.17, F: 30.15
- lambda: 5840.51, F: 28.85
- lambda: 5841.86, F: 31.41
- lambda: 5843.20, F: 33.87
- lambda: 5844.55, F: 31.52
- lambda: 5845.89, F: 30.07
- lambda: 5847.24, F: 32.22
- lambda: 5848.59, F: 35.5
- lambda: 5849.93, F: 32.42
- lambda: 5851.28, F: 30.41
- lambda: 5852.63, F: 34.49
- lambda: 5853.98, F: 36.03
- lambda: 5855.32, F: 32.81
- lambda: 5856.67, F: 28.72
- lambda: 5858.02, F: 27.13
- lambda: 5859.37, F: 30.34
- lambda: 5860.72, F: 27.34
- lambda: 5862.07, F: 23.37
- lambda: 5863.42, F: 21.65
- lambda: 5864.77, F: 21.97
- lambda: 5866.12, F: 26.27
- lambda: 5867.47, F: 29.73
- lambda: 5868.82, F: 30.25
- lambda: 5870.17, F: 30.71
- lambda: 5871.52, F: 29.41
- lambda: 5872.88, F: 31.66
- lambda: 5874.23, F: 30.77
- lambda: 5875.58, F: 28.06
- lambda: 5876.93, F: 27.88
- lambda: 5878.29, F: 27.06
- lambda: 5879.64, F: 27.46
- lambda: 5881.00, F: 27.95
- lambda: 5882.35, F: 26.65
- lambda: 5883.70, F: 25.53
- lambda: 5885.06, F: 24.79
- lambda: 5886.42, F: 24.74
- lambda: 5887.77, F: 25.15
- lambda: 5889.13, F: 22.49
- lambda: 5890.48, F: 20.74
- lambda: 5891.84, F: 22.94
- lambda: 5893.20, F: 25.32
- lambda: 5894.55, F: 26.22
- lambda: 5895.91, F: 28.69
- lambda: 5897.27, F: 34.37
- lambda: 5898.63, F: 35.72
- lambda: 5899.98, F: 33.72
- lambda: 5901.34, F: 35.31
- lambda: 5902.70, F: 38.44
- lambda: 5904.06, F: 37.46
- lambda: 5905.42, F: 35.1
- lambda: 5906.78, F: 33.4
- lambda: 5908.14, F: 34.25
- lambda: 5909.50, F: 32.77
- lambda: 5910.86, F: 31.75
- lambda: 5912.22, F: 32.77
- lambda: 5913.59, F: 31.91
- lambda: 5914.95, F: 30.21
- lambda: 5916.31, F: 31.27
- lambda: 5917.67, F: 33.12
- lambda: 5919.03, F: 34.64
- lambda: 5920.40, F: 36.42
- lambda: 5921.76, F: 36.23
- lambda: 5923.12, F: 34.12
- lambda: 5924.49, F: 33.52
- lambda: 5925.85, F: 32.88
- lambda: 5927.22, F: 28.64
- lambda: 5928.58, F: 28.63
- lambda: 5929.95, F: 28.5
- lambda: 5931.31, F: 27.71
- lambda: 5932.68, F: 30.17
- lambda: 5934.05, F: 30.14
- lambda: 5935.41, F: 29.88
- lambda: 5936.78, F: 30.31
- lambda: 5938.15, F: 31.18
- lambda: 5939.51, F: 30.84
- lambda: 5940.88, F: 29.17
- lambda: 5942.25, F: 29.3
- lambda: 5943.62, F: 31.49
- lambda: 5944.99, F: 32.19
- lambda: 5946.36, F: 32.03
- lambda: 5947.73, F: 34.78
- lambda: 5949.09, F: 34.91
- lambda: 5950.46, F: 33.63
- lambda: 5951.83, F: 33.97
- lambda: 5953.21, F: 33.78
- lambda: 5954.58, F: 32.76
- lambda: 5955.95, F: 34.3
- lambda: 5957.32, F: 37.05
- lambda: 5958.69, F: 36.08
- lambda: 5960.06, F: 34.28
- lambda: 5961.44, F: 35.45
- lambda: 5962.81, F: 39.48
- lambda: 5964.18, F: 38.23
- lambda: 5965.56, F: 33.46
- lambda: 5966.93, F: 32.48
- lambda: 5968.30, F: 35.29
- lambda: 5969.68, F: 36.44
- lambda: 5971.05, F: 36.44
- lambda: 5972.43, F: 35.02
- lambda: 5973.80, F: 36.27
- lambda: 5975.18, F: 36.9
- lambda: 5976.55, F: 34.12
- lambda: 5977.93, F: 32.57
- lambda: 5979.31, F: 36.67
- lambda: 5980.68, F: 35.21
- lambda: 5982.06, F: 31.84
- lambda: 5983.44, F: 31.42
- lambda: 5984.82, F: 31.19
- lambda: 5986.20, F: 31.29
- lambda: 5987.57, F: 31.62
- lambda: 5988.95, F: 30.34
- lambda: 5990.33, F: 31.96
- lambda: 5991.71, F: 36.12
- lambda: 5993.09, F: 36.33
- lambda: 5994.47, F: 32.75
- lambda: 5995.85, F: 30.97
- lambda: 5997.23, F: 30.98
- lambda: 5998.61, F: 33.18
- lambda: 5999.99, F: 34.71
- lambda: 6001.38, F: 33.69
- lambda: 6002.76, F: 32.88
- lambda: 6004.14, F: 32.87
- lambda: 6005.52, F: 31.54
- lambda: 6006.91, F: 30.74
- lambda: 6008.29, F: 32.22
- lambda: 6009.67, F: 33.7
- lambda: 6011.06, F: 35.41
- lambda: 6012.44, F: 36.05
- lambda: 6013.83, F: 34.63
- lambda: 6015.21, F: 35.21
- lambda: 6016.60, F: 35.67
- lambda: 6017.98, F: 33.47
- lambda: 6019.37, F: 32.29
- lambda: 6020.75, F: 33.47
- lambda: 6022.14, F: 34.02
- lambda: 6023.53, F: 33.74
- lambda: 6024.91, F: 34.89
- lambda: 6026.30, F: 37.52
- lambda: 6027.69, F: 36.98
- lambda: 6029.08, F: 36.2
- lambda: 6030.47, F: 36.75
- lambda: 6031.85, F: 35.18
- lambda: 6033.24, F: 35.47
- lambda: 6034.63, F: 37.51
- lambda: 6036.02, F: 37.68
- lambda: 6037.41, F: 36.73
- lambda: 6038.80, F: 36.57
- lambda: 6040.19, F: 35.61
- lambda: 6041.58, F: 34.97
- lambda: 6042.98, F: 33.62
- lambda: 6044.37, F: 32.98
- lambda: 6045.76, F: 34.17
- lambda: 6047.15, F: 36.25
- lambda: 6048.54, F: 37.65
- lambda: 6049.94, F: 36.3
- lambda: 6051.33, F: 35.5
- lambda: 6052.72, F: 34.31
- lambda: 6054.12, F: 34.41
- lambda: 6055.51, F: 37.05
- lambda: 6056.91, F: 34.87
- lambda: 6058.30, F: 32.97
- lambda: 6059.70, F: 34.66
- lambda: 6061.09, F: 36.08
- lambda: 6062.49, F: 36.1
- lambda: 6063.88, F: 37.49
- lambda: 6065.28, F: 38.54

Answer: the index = 1.2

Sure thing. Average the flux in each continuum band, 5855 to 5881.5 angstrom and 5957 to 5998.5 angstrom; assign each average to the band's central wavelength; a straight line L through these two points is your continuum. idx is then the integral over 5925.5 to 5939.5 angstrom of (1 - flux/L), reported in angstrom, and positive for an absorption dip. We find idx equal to 0.8 angstrom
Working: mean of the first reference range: 28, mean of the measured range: 29.8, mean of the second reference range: 34.2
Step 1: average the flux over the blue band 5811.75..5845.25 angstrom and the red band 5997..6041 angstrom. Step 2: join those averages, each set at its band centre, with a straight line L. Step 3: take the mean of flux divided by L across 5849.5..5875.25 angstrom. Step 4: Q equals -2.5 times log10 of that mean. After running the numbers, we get 0.088 mag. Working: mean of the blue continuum 31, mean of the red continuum 34.7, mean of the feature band 29.2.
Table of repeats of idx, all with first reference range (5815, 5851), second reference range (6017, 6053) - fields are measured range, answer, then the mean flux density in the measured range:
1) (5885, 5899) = 2.80 angstrom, 26.3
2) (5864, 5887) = 3.49 angstrom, 27.7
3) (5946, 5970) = -0.60 angstrom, 34.9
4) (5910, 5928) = 0.29 angstrom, 32.9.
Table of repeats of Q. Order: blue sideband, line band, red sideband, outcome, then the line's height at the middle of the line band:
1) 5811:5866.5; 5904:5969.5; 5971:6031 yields -0.015 mag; 32.5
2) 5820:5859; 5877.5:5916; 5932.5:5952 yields 0.074 mag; 31.9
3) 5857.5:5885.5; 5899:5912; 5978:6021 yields -0.195 mag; 29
